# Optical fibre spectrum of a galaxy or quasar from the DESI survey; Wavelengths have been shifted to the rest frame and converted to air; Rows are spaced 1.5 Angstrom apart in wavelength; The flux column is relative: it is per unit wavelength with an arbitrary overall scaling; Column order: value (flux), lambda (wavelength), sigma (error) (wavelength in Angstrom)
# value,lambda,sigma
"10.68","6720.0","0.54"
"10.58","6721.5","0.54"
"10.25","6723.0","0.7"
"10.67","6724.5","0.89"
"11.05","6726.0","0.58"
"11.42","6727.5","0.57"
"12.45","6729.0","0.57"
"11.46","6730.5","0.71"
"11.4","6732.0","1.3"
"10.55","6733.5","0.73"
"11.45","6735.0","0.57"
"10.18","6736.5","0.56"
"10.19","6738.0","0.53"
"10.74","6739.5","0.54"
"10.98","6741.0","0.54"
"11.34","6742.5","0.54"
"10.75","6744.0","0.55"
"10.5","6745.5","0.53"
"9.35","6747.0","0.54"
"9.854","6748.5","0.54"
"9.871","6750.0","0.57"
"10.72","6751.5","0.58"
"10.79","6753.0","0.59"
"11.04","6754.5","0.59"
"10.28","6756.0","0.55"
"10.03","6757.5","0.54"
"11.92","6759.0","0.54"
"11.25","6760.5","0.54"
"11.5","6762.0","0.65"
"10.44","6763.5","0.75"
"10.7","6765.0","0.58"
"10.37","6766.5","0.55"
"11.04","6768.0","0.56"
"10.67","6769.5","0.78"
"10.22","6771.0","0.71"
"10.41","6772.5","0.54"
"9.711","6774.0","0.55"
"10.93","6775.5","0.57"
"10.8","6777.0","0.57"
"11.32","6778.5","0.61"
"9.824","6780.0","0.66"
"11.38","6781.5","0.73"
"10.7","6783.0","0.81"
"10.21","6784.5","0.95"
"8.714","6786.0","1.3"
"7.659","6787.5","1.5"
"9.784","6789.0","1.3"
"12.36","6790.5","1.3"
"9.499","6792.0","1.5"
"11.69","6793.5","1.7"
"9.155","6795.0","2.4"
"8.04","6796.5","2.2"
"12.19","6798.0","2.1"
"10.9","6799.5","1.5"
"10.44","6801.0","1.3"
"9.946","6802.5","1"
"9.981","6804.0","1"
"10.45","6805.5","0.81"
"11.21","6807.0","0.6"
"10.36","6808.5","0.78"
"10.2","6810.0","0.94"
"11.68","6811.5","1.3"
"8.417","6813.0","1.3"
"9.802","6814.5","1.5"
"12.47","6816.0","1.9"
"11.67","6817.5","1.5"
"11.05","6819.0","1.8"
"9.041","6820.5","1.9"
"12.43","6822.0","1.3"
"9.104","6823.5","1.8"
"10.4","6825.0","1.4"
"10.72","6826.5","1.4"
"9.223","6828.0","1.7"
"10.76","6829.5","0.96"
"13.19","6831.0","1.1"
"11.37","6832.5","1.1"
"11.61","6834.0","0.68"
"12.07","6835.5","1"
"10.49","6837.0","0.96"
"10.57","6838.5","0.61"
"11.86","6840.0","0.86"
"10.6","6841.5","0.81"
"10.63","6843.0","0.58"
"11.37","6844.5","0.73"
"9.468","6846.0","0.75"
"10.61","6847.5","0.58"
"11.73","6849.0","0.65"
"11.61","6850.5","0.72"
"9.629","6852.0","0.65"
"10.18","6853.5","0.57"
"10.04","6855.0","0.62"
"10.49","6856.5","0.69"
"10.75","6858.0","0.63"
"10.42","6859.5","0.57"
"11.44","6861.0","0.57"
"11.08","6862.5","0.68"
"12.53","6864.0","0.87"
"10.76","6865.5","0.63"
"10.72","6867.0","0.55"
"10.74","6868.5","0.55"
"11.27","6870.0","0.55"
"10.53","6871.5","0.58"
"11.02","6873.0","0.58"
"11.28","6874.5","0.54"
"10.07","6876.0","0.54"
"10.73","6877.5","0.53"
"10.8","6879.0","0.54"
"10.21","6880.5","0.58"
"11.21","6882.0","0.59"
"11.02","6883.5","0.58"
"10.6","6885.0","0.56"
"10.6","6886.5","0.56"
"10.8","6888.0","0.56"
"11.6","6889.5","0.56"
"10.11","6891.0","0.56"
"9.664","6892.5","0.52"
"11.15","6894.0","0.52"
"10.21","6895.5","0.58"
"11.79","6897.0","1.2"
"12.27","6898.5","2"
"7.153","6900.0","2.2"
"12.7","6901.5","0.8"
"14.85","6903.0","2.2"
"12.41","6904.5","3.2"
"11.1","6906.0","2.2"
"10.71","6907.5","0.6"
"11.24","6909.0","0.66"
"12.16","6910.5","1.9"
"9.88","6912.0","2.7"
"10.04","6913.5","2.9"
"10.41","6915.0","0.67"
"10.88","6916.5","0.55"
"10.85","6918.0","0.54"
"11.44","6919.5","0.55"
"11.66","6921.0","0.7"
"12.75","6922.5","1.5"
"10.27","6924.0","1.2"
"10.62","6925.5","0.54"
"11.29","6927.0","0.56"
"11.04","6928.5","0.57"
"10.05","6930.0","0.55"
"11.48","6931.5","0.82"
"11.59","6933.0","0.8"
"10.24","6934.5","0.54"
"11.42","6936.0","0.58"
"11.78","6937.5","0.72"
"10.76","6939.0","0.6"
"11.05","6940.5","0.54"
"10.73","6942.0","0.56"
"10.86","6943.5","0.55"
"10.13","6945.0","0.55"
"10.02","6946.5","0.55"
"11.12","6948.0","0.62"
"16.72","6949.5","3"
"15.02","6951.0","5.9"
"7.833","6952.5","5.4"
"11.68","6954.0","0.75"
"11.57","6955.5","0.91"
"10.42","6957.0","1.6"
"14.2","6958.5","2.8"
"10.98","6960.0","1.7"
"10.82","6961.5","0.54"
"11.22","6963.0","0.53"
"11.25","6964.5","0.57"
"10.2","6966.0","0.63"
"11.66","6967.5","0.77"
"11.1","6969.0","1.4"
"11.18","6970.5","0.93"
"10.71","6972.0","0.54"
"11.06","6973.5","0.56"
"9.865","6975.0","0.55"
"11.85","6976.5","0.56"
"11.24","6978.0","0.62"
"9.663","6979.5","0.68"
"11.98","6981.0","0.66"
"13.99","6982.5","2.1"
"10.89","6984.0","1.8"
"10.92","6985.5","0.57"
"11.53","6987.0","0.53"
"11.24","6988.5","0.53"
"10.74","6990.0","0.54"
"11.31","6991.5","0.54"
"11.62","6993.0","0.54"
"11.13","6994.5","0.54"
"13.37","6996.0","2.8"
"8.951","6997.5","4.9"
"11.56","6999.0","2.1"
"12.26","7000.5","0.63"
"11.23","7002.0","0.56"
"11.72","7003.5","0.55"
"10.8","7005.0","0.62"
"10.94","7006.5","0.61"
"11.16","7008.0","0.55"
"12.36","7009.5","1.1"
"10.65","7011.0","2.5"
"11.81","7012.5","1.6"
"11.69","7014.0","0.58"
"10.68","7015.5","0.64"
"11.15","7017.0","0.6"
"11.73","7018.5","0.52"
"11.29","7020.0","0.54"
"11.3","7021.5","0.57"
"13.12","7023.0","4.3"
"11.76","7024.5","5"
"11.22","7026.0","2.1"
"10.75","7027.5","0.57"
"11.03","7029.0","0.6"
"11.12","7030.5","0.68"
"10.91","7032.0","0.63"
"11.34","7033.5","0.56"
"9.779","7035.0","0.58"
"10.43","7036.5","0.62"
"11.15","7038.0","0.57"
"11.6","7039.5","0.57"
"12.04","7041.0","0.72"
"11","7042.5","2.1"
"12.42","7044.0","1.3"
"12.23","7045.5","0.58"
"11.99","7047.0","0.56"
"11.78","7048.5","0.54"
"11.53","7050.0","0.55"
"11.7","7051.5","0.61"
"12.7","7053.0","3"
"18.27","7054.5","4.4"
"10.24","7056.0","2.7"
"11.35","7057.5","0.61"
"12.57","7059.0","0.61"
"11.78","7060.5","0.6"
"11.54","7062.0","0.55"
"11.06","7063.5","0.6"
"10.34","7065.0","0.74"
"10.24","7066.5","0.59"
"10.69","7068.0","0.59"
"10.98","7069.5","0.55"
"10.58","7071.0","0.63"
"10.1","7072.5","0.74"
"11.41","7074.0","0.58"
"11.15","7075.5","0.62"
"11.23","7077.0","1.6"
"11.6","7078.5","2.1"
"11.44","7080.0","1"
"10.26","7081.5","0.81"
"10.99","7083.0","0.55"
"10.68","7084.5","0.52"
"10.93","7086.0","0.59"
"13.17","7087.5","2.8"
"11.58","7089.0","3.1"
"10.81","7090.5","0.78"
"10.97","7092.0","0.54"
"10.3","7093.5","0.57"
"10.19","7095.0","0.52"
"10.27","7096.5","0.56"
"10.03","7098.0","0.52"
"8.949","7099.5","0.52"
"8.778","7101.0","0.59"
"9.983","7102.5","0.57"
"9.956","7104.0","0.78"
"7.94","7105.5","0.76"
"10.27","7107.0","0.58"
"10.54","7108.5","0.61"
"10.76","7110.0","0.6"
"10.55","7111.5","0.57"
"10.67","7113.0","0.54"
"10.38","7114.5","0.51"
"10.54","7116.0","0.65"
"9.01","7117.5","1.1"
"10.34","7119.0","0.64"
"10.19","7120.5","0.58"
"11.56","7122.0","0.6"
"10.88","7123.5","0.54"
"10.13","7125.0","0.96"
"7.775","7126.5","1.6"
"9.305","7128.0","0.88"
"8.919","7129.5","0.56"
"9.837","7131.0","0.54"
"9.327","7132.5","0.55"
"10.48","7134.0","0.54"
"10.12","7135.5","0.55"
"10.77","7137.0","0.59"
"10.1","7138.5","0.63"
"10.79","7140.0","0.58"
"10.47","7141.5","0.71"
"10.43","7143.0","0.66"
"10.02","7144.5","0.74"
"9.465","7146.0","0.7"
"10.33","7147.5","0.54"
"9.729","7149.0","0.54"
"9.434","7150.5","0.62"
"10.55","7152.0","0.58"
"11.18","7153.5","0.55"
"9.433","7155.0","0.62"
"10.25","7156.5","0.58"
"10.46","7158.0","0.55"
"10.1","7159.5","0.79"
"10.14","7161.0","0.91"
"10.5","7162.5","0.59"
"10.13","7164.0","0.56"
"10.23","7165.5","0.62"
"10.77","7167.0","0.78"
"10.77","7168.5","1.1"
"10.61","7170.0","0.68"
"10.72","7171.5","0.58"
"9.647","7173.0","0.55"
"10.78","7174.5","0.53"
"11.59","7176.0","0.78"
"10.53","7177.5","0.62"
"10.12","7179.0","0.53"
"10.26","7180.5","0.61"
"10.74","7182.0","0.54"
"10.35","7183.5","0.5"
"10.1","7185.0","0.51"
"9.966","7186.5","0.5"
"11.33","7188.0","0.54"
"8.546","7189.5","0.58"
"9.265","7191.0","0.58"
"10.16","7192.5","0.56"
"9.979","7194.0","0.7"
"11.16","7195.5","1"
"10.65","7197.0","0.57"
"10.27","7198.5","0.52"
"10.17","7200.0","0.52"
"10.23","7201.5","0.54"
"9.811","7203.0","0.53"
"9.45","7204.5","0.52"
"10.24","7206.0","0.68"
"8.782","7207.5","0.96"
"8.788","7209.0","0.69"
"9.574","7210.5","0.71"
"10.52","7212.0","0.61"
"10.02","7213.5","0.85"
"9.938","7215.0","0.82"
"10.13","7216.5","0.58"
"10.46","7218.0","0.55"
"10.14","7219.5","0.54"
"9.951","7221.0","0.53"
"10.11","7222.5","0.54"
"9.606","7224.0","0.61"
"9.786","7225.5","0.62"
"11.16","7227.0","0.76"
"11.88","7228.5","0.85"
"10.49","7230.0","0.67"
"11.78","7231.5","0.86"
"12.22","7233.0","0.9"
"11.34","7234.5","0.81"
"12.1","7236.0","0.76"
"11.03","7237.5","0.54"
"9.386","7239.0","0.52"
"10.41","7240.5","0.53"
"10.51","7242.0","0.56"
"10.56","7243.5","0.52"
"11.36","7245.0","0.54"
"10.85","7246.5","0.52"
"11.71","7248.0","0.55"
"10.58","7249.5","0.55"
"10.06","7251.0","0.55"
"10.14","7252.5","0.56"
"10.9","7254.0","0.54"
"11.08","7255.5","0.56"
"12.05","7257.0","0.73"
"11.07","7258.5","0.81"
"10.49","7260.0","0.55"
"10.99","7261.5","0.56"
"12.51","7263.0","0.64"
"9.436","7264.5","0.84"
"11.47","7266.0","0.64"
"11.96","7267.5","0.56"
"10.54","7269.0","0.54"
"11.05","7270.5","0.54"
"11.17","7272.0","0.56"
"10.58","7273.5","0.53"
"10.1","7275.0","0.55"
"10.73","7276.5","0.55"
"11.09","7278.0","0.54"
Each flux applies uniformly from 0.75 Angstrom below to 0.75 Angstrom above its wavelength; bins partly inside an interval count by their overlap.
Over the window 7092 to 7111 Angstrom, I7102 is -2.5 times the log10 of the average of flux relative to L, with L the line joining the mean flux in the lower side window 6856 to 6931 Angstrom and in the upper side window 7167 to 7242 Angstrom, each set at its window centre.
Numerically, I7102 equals 0.07 mag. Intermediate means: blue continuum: 11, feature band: 9.88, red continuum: 10.4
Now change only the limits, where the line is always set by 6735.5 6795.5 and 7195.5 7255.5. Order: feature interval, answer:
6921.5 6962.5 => -0.09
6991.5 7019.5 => -0.09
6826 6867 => -0.05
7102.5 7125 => 0.02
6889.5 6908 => -0.07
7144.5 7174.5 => 0.02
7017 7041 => -0.08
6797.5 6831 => -0.01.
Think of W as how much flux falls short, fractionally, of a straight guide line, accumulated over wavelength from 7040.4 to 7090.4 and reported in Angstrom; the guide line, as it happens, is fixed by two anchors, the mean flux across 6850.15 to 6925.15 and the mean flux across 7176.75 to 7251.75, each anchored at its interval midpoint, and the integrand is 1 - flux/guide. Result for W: -4.3 Angstrom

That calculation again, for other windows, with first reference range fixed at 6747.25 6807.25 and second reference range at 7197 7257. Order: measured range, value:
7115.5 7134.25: 1.1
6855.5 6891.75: -1.4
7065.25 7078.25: -0.4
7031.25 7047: -1.3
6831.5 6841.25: -0.8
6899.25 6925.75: -1.9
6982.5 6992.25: -0.8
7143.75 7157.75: 0.5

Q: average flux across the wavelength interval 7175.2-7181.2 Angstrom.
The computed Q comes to 10.6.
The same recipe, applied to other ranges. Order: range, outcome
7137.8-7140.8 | 10.5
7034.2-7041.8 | 11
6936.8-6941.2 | 11.2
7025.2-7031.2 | 11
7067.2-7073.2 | 10.6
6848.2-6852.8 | 11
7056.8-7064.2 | 11.7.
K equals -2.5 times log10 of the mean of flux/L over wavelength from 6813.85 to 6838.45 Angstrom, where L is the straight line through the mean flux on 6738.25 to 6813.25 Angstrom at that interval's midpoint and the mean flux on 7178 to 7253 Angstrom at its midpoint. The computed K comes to -0.05 mag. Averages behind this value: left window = 10.5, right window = 10.4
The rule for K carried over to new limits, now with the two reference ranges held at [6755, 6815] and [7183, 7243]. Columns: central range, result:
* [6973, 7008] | -0.095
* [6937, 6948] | -0.041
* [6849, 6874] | -0.048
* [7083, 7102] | -0.025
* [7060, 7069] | -0.060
